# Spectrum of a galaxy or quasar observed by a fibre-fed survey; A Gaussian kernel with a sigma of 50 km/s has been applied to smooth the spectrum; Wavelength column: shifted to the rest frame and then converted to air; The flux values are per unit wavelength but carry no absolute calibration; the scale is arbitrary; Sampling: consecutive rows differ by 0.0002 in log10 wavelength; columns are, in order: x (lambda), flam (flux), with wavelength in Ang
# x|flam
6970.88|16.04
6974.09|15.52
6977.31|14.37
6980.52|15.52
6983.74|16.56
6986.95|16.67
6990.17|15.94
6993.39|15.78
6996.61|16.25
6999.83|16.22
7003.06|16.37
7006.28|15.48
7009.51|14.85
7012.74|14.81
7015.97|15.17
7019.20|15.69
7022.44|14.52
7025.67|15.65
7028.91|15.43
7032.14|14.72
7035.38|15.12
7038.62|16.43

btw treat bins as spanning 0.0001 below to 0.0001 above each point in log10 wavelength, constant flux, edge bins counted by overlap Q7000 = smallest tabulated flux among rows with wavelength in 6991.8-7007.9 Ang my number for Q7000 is 15.48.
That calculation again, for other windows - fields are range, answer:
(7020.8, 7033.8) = 14.52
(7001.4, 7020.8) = 14.81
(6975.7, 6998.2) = 14.37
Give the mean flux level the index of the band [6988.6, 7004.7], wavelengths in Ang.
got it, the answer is 16.1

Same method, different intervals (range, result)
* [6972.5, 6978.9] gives 14.9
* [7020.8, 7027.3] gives 15.1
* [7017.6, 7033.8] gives 15.2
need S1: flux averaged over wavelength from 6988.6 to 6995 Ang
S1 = 15.9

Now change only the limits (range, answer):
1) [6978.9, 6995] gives 16.1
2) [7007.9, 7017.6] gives 14.9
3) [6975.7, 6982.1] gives 14.9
